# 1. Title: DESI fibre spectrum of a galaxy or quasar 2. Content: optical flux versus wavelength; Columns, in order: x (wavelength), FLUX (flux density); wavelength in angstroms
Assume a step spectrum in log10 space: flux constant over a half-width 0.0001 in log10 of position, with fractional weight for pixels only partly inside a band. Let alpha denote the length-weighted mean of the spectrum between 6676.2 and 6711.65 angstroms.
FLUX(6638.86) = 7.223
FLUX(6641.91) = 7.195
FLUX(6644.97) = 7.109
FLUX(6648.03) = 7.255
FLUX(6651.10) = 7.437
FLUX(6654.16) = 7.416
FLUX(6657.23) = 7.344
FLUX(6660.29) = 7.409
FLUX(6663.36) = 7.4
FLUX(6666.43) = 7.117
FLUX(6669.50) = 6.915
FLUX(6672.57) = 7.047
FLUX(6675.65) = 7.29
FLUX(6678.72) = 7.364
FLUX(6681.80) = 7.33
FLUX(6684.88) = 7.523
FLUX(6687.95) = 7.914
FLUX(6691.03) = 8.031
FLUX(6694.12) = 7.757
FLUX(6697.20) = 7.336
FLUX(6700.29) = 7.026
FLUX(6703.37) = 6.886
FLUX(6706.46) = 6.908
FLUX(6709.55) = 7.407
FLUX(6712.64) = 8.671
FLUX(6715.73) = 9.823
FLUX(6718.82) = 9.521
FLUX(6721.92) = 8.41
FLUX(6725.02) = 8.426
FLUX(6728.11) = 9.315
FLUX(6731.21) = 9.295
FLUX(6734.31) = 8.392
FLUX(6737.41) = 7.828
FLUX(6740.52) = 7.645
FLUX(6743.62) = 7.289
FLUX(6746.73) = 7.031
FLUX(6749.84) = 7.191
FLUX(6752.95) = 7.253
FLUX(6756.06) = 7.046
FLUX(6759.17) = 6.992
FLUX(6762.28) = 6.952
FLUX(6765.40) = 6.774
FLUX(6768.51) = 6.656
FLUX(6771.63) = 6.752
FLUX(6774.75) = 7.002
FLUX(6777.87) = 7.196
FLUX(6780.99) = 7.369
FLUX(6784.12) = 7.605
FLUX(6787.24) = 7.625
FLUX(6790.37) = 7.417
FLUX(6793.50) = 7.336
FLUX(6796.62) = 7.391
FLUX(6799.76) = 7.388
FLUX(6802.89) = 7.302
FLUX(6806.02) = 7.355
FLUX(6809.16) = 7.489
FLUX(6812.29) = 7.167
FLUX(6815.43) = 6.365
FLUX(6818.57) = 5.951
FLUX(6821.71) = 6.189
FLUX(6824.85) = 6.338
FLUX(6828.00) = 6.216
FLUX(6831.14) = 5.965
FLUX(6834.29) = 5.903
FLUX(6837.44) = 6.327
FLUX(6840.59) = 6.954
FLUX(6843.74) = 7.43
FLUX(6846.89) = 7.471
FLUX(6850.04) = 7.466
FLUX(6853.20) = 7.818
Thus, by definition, 7.42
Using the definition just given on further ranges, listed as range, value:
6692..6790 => 7.65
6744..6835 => 6.95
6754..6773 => 6.88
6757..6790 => 7.1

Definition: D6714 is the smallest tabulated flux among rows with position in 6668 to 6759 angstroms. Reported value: 6.886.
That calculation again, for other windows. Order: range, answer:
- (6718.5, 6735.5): 8.392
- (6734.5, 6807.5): 6.656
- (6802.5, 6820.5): 5.951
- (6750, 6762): 6.992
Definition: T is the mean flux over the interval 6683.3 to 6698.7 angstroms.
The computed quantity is 7.71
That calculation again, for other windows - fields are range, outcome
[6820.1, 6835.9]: 6.12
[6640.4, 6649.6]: 7.18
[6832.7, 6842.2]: 6.39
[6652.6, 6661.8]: 7.39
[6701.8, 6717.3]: 7.95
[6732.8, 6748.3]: 7.63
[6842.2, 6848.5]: 7.46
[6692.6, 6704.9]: 7.25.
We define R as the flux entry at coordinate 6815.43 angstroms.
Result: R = 6.365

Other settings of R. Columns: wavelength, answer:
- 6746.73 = 7.031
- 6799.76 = 7.388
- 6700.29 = 7.026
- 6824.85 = 6.338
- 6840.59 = 6.954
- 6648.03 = 7.255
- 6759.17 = 6.992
